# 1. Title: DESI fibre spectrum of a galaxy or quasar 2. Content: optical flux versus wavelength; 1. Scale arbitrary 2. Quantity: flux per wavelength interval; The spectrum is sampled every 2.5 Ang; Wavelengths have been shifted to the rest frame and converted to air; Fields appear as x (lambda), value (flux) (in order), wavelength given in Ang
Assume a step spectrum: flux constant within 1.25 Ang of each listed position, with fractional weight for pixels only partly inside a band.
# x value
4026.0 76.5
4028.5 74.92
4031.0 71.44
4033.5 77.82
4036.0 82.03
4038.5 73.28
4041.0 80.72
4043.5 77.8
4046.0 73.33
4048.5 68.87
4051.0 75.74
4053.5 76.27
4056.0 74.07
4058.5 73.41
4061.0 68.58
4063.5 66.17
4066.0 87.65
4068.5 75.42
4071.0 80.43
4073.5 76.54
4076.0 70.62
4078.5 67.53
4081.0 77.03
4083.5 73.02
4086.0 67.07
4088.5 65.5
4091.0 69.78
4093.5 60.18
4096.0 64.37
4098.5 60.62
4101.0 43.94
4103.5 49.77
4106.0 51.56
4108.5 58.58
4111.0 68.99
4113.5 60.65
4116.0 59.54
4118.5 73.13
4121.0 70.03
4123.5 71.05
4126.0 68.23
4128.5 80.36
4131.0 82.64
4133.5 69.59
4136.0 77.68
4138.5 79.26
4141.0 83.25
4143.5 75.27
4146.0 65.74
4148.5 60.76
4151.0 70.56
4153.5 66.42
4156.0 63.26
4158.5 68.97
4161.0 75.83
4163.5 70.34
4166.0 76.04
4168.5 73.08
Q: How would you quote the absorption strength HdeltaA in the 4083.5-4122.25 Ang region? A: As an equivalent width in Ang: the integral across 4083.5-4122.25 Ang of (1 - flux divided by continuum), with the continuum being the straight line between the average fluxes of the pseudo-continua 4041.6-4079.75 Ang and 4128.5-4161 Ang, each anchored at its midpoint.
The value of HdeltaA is 6.0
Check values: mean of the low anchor 74.3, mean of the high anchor 72.4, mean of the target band 61.9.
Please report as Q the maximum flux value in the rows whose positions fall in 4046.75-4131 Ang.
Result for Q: 87.65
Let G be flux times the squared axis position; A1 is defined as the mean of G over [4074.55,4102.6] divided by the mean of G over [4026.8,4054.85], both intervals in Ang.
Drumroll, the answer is 0.9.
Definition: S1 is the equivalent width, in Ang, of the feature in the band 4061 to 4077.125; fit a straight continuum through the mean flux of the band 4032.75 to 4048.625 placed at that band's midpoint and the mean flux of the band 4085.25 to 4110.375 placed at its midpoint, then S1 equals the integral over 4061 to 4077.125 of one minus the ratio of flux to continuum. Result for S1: -1.8 Ang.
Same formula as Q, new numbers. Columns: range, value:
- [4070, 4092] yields 80.43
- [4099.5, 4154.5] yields 83.25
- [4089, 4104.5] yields 69.78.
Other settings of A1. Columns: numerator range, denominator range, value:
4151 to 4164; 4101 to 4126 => 1.14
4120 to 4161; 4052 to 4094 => 1.03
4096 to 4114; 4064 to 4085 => 0.76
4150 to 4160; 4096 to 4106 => 1.30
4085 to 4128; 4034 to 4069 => 0.86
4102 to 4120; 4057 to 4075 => 0.82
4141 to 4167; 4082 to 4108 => 1.19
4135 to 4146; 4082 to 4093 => 1.16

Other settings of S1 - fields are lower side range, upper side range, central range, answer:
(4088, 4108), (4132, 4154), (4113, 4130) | -1.0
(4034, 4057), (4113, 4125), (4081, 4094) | 0.5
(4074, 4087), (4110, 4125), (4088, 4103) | 2.1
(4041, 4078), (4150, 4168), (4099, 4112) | 3.2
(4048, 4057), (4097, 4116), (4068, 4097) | -2.7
